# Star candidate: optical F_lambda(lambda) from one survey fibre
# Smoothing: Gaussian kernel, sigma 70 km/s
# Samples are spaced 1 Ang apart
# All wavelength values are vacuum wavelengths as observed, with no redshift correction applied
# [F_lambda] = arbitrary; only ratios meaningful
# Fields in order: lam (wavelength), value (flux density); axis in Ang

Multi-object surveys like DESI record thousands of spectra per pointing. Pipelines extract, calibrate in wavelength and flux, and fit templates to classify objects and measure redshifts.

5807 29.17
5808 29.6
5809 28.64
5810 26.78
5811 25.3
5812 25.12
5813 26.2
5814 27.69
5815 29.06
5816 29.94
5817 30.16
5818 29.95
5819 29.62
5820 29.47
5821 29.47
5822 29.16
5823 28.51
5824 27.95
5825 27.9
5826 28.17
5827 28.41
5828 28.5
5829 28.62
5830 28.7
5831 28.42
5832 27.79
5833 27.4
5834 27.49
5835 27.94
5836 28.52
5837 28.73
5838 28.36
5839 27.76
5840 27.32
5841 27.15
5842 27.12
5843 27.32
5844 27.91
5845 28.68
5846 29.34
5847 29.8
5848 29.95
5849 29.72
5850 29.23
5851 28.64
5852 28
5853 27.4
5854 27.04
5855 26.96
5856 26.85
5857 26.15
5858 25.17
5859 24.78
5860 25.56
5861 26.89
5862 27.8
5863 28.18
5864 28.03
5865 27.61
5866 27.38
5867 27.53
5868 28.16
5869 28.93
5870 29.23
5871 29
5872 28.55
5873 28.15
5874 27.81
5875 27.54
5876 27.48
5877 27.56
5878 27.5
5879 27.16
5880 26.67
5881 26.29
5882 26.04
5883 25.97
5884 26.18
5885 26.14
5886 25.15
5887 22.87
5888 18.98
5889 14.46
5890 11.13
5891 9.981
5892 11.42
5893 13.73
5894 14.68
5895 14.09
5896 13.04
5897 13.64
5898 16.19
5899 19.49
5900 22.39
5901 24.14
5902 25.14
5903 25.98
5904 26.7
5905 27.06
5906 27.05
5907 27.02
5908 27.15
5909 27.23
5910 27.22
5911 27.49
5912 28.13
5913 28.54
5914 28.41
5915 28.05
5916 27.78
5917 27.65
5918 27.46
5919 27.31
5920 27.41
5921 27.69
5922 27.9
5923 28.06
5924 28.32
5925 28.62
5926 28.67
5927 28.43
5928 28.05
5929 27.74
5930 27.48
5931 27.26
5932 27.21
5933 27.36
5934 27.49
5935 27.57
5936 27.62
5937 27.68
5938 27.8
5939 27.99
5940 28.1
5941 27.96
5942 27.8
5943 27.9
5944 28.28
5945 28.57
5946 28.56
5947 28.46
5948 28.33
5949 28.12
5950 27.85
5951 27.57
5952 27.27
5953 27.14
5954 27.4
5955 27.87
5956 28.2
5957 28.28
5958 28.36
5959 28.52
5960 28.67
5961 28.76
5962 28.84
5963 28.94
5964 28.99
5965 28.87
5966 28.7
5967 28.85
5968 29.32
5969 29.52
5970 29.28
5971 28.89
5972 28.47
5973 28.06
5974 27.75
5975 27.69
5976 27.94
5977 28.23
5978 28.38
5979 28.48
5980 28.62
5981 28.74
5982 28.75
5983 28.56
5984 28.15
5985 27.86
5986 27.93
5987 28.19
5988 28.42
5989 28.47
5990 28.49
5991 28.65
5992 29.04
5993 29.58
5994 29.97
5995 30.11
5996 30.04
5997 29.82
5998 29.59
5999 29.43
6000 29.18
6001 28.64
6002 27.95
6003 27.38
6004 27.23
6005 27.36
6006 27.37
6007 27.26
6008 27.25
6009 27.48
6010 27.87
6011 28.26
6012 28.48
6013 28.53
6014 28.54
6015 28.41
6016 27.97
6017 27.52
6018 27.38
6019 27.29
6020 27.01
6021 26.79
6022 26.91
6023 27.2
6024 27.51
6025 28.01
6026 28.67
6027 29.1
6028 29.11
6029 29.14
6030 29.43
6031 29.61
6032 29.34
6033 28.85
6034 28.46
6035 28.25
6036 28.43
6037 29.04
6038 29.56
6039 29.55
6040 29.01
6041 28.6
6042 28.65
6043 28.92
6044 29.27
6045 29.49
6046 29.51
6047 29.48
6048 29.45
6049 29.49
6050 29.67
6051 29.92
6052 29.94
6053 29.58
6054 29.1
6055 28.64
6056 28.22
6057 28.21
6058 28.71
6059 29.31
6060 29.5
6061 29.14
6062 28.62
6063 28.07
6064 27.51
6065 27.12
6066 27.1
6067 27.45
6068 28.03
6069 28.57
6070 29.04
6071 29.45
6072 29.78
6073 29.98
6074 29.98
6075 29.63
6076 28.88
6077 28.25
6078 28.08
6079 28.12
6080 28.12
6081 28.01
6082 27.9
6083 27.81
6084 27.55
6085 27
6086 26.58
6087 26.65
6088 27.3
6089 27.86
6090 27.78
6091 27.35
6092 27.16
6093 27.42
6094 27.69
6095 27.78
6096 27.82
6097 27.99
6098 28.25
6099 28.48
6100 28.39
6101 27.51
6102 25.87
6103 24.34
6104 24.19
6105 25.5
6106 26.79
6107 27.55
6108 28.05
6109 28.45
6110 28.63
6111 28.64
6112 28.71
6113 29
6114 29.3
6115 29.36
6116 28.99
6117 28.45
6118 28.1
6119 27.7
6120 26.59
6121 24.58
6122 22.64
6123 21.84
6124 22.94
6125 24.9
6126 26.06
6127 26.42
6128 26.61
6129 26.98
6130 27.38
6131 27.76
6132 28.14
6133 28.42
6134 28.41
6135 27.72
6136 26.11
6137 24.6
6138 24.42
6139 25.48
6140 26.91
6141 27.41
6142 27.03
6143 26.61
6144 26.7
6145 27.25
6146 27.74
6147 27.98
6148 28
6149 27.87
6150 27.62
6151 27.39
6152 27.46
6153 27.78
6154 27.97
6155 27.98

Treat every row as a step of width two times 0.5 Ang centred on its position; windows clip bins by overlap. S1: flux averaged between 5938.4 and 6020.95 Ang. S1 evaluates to 28.3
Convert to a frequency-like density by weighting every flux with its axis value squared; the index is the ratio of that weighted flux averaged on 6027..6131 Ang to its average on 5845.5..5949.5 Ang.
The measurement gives 1.15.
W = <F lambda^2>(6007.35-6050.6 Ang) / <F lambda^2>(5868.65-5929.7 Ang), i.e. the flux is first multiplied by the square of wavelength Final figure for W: 1.21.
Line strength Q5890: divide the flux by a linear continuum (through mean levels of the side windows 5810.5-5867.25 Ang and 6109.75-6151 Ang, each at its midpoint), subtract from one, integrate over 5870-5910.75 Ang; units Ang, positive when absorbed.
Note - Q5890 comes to 7.09 Ang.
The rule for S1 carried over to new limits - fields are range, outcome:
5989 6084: 28.6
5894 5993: 27.2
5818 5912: 25.8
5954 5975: 28.6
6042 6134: 27.9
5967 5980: 28.5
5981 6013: 28.5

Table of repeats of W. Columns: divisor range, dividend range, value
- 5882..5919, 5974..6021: 1.30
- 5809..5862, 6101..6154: 1.06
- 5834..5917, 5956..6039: 1.17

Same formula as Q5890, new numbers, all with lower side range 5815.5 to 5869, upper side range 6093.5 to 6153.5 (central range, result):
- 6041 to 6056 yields -1.1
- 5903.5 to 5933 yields 0.1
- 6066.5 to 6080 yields -0.8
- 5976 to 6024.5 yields -1.3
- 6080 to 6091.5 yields -0.1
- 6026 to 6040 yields -0.8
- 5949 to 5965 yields -0.3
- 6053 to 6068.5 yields -0.6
